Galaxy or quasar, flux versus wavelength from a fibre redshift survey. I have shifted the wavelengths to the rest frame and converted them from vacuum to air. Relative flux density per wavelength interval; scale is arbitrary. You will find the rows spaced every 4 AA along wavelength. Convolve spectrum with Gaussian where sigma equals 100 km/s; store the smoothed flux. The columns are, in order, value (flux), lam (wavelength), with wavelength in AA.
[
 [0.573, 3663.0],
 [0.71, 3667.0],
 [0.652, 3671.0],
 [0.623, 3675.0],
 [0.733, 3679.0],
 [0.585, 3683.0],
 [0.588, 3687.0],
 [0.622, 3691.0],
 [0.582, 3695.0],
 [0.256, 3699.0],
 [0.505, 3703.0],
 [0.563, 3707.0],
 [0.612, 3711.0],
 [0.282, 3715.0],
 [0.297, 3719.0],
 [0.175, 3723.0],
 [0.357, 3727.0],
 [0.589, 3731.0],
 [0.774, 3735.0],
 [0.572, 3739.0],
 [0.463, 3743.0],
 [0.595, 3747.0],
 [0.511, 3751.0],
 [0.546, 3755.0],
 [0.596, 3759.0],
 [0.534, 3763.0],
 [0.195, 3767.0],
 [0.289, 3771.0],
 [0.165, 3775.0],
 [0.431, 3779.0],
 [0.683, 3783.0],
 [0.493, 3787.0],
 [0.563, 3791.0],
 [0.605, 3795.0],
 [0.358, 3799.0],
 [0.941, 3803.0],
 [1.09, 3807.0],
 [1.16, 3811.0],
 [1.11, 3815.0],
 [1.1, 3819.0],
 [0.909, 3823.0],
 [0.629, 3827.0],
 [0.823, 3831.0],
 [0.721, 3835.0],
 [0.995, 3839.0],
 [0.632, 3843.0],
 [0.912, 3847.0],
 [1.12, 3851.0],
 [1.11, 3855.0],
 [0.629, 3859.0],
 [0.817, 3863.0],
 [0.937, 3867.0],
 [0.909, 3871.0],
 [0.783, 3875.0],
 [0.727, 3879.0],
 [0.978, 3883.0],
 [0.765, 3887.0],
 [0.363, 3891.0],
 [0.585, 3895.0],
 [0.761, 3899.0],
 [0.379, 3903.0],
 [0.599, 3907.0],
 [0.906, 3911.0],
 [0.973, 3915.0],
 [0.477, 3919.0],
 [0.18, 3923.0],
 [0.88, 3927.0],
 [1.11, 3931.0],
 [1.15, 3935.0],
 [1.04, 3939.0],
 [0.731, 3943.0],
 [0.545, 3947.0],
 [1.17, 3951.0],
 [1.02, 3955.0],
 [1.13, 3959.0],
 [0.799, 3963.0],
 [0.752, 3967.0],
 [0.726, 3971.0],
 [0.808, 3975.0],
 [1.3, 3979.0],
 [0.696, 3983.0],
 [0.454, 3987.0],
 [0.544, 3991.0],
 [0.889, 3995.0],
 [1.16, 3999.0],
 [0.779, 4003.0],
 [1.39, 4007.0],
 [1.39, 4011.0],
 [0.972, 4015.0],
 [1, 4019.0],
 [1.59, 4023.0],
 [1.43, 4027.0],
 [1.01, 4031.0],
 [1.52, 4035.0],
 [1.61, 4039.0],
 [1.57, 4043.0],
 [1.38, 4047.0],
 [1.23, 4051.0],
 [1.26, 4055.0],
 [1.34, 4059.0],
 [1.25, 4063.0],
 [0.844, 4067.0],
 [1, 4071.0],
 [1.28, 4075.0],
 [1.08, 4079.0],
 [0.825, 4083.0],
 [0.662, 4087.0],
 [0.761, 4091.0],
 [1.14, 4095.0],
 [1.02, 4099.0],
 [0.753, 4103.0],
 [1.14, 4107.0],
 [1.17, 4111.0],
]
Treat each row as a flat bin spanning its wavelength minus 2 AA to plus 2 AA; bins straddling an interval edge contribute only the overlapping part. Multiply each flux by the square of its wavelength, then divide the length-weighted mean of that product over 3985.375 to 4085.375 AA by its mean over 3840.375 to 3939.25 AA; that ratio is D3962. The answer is 1.6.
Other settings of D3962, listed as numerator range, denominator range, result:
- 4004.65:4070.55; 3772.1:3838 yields 1.97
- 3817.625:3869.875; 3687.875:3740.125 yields 1.95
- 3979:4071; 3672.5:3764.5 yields 2.59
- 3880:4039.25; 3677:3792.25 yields 2.10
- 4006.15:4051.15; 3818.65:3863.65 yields 1.72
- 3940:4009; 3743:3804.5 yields 1.97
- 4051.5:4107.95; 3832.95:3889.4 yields 1.34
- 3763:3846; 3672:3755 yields 1.41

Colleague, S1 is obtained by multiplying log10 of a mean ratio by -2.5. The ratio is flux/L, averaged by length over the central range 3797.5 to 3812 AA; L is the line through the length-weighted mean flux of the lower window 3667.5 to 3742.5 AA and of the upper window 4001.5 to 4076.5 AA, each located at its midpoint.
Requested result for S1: -0.19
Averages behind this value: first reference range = 0.523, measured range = 0.887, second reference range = 1.26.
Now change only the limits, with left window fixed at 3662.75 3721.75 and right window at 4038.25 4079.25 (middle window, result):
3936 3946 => 0.17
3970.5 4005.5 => 0.32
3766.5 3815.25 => 0.20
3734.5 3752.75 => 0.13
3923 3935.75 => 0.12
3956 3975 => 0.24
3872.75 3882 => 0.15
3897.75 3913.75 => 0.39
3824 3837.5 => 0.09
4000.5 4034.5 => -0.03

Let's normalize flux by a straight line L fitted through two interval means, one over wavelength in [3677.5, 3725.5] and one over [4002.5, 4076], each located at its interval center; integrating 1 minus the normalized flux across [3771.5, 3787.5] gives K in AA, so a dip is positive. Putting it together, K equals 5.8 AA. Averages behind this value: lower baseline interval 0.479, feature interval 0.424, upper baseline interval 1.26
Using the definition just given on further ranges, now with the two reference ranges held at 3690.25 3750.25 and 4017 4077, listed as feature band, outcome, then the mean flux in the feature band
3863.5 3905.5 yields 7.6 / 0.721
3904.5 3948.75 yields 9.5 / 0.778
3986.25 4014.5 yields 5.1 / 0.967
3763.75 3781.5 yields 9.0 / 0.3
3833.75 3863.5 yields -2.8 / 0.873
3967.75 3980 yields 2.4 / 0.896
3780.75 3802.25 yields 3.1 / 0.562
